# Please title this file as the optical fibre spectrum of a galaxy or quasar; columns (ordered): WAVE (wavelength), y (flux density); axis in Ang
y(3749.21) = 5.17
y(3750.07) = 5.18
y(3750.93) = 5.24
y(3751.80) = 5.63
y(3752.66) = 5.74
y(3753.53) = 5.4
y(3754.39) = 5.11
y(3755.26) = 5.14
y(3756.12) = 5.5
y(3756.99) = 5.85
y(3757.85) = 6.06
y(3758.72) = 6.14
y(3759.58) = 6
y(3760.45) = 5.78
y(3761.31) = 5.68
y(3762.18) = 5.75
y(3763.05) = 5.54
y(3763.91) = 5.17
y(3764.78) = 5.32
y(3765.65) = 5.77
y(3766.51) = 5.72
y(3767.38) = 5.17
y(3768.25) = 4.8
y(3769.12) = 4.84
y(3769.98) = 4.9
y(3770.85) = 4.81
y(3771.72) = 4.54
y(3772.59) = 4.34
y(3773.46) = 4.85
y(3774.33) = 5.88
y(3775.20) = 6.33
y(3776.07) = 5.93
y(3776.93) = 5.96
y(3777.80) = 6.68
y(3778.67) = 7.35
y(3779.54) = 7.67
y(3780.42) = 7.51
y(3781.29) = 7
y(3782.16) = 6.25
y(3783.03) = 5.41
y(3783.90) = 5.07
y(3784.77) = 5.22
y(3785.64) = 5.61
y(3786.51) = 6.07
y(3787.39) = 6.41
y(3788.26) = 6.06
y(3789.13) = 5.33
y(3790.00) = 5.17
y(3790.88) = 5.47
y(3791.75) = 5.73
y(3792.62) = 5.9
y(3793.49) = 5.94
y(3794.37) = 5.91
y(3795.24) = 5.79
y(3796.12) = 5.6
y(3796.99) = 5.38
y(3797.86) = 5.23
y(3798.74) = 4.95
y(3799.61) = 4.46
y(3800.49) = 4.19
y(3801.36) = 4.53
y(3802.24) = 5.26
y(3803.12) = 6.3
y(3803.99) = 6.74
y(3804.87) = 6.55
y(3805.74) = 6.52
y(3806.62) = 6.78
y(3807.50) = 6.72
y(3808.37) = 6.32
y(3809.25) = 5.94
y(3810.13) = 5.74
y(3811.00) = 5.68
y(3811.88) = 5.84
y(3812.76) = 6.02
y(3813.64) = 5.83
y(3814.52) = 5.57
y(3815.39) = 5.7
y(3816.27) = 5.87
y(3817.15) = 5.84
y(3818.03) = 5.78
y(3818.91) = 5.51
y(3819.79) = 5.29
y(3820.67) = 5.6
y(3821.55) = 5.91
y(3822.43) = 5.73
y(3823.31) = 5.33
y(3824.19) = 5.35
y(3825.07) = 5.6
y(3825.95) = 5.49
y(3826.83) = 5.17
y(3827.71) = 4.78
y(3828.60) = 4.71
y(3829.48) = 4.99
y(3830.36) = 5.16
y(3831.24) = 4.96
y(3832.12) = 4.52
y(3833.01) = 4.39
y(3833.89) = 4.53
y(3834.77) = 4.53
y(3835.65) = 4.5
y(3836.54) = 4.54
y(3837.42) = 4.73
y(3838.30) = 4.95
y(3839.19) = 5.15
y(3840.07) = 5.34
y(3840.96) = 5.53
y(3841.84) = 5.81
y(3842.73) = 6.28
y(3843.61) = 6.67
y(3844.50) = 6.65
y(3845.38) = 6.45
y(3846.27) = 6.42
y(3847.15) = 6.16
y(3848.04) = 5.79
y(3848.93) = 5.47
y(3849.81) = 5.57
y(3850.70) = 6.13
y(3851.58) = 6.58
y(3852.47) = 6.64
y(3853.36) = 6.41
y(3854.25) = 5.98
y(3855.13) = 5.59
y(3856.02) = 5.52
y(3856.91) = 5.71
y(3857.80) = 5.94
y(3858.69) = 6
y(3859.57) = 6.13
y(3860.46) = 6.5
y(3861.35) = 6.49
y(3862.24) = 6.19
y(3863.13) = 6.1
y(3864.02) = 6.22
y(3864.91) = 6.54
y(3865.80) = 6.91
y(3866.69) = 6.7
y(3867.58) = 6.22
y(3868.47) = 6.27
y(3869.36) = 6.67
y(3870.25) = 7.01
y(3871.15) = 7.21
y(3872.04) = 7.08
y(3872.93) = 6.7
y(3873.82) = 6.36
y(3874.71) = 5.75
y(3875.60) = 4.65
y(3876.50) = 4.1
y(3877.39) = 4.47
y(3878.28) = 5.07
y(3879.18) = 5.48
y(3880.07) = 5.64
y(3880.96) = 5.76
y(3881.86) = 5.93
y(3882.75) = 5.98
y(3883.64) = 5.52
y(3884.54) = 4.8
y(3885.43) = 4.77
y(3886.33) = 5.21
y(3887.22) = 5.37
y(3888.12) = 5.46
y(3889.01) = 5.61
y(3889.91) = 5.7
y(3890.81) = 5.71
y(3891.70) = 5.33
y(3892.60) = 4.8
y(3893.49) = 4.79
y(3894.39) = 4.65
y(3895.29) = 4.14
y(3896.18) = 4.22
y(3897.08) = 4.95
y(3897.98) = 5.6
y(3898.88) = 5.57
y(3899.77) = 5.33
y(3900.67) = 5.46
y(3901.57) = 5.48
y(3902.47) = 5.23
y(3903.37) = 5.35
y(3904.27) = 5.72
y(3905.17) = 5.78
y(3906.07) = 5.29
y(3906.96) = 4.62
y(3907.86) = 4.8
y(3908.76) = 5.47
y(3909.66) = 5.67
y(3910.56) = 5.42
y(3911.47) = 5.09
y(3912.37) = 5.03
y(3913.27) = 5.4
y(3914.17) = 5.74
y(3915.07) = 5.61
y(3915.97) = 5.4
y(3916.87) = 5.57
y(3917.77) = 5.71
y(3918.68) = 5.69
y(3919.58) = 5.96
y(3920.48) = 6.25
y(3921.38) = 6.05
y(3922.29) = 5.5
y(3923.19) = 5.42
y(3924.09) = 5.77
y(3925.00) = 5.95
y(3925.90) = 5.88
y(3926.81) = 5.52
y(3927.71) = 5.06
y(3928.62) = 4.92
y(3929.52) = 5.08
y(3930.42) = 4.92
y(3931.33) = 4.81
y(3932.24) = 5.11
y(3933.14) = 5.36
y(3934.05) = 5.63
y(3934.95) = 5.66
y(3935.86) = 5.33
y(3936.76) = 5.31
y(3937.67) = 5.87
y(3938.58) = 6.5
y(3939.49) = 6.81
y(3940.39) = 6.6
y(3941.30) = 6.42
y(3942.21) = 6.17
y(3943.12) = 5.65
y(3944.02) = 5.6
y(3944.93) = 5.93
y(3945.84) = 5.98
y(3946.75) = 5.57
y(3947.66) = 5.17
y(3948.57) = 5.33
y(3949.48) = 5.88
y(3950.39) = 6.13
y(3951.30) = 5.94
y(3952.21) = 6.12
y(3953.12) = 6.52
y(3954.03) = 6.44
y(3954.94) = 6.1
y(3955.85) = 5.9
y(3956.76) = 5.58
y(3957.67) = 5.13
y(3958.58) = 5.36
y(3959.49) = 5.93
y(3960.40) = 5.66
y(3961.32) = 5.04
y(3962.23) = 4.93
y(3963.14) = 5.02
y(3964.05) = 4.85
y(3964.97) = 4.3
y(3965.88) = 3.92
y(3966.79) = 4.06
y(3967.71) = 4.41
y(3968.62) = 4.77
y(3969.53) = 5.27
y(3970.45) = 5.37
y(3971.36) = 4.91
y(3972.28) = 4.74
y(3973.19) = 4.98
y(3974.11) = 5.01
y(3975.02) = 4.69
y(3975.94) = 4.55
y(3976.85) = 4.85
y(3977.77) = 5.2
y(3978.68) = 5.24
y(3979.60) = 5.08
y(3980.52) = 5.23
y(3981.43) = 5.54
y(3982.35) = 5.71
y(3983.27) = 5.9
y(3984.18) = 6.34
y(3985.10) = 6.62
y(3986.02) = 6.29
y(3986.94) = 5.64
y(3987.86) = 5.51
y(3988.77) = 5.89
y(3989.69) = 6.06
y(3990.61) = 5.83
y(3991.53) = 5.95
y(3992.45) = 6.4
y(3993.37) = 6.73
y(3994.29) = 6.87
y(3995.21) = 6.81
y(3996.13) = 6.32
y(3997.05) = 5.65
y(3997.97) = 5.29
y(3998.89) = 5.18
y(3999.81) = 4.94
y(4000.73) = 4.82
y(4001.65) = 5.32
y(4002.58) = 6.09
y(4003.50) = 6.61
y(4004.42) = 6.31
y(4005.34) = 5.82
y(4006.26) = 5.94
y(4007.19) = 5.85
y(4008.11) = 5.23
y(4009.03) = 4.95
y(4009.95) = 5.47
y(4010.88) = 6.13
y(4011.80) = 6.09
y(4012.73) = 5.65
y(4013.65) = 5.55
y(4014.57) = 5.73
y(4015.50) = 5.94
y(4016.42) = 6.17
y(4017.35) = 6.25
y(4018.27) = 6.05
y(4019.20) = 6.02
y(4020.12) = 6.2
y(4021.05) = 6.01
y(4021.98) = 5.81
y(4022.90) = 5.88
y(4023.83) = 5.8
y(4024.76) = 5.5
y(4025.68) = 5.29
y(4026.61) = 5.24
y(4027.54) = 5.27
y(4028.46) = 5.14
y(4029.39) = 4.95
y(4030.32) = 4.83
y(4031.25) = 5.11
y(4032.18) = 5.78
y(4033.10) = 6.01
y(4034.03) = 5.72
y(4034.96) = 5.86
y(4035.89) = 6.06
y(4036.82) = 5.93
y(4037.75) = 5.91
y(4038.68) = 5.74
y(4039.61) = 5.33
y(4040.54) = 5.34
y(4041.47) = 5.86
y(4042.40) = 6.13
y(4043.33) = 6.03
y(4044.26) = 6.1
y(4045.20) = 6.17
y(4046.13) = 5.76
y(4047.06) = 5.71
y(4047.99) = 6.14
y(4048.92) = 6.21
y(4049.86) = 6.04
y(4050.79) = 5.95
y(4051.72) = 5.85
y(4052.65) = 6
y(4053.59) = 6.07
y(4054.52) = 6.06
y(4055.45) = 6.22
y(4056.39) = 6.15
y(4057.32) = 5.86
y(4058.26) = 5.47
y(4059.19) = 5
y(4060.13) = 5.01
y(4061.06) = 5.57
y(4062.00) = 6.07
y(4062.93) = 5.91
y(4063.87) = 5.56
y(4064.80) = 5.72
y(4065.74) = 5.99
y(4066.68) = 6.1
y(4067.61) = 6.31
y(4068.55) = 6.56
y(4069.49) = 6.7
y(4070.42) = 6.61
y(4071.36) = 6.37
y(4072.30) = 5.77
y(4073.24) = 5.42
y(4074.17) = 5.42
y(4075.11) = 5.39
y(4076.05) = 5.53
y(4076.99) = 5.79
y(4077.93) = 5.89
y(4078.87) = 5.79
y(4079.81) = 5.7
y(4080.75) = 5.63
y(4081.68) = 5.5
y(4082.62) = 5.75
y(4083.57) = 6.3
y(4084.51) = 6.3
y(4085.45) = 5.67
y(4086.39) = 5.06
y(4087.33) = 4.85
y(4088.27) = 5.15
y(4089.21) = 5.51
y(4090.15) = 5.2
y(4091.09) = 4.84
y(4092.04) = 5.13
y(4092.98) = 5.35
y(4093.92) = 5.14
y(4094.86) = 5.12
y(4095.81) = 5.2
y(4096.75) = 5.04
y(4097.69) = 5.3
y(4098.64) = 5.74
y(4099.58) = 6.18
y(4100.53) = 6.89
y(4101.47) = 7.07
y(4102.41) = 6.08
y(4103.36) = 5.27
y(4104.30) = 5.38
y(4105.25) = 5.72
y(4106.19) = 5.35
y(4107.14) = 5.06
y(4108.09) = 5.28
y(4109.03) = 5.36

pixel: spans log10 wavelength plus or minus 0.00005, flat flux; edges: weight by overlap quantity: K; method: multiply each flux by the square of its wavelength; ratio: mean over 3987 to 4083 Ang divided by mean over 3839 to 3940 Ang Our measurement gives 1.10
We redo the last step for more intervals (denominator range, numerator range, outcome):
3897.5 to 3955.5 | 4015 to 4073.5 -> 1.10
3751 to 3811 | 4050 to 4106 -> 1.17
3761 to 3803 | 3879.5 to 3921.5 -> 1.02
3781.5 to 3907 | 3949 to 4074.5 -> 1.10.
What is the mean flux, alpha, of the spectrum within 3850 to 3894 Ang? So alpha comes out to 5.87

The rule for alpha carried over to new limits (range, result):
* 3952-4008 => 5.53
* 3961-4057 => 5.63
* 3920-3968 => 5.56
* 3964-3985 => 5.03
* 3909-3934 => 5.48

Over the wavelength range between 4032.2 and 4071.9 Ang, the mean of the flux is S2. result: 5.93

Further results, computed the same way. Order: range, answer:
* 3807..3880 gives 5.75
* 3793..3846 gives 5.52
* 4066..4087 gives 5.88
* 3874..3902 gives 5.21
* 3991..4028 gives 5.83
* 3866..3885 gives 5.89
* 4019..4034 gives 5.55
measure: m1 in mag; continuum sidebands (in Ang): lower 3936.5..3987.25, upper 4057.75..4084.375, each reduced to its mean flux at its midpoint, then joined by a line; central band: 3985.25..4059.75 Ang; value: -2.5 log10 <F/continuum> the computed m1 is -0.03 mag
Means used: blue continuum 5.5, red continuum 5.82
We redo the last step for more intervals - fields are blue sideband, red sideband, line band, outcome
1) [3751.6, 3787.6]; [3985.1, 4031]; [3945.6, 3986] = 0.08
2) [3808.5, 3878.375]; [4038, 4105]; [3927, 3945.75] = 0.02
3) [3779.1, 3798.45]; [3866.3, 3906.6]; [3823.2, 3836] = 0.17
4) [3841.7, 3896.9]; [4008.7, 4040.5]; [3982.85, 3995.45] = -0.09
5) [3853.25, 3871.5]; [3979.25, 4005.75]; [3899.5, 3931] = 0.13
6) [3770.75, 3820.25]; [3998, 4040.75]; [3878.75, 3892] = 0.05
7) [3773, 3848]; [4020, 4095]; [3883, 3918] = 0.08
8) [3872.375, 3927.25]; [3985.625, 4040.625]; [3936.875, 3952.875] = -0.08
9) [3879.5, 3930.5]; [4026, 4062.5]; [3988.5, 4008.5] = -0.05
